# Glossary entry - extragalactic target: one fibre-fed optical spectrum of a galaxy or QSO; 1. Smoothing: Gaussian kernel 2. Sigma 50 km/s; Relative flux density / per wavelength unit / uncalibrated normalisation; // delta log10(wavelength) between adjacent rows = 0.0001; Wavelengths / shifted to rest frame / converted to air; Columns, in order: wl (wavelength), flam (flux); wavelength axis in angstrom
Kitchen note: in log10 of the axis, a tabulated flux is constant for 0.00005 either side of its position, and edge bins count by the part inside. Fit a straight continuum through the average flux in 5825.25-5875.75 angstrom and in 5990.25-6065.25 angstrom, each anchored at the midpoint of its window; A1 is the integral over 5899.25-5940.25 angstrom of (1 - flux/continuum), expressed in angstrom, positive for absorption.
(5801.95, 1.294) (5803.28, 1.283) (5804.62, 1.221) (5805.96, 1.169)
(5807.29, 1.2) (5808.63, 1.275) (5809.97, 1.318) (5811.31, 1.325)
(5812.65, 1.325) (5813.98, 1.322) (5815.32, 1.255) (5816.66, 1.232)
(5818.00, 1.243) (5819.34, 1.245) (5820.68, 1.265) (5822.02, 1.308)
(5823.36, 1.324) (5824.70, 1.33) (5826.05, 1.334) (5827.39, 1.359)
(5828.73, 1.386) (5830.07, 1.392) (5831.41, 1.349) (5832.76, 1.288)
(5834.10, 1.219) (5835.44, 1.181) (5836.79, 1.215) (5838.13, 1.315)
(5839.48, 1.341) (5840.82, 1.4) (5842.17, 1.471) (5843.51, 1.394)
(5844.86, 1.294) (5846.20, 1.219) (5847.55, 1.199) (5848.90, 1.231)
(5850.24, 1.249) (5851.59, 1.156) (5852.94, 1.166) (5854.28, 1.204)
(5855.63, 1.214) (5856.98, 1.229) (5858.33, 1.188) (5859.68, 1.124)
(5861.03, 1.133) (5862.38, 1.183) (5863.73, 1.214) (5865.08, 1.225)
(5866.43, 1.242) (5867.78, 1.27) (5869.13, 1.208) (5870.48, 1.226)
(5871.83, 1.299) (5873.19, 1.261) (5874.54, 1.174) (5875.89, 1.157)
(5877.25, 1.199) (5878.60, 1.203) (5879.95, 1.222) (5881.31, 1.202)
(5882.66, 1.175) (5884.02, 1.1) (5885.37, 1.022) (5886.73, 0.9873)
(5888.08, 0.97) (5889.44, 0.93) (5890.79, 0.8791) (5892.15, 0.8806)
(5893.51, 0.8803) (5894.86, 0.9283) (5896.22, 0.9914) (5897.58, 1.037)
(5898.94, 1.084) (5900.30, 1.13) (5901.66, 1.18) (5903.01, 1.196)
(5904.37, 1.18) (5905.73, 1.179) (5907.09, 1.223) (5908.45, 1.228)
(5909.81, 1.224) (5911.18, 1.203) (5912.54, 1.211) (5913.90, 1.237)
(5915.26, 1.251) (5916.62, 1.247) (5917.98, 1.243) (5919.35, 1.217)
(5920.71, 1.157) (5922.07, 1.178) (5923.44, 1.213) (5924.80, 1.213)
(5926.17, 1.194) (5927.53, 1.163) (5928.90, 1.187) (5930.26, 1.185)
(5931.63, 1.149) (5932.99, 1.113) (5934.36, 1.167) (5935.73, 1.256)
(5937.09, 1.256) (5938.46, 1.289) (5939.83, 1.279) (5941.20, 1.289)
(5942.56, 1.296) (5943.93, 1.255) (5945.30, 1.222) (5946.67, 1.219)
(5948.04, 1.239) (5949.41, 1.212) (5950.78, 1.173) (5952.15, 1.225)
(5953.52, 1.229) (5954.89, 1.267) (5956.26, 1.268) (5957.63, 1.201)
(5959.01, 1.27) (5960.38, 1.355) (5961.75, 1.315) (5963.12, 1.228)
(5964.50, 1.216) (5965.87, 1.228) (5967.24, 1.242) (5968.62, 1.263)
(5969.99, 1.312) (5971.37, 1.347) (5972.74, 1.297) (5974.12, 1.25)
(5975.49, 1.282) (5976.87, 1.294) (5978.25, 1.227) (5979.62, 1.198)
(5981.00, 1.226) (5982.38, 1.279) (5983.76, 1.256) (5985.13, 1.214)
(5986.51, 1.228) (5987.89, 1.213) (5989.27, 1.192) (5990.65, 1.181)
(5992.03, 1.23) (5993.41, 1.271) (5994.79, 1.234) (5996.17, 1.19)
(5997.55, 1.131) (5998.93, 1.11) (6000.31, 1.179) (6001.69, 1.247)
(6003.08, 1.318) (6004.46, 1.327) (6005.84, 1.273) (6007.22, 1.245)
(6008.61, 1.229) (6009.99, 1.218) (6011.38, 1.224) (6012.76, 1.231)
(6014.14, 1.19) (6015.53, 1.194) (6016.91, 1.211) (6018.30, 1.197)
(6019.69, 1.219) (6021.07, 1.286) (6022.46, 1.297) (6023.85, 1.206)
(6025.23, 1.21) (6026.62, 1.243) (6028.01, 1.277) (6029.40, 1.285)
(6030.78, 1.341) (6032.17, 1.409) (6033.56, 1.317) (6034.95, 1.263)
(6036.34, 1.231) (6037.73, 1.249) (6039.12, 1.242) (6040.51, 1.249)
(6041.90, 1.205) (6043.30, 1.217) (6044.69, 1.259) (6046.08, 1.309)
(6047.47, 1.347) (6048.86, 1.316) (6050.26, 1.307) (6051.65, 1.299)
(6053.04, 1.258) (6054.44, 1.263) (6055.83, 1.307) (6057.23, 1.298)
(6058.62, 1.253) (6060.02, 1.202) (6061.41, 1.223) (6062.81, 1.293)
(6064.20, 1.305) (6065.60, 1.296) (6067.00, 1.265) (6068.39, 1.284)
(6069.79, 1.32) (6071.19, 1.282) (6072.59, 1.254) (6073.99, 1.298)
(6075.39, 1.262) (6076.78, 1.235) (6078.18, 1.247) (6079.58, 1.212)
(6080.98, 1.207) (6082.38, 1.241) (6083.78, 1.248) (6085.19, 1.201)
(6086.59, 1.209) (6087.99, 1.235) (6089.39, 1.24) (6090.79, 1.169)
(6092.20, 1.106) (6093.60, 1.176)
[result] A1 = 1.70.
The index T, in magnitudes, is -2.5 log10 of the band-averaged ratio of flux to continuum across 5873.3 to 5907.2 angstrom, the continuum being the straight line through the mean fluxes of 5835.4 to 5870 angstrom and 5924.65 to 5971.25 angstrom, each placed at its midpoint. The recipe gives 0.14 mag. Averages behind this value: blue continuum 1.24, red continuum 1.24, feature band 1.09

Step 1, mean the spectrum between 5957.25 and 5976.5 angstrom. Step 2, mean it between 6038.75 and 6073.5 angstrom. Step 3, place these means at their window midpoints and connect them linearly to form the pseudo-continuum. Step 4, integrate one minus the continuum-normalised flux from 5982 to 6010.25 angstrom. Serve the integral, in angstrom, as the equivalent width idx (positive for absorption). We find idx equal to 1.0 angstrom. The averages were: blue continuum 1.27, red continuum 1.27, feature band 1.23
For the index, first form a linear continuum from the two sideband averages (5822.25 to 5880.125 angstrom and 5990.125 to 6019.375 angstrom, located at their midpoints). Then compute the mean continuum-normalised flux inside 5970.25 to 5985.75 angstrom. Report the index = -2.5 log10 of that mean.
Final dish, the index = -0.031 mag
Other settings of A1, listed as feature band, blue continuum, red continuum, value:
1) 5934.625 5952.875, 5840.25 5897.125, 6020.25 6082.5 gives -0.6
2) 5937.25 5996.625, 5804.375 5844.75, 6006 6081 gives 1.2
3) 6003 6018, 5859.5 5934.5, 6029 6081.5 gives 0.0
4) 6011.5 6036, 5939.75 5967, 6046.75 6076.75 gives 0.3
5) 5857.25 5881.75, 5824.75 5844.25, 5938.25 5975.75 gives 1.9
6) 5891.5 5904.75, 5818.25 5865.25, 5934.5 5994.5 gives 2.2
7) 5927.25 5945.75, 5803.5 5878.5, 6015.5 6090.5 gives 0.5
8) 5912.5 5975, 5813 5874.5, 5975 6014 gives 0.3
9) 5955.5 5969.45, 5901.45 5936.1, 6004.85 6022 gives -0.5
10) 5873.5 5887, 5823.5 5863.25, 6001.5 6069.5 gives 1.2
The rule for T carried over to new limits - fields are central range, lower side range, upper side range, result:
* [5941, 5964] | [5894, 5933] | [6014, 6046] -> -0.05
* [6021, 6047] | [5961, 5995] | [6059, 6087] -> -0.01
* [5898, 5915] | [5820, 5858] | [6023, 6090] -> 0.08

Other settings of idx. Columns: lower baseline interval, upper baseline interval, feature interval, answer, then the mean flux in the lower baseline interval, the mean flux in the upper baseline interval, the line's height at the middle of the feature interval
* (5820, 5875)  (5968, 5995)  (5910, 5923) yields 0.4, 1.26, 1.25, 1.26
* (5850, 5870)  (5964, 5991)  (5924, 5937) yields 0.5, 1.2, 1.25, 1.23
